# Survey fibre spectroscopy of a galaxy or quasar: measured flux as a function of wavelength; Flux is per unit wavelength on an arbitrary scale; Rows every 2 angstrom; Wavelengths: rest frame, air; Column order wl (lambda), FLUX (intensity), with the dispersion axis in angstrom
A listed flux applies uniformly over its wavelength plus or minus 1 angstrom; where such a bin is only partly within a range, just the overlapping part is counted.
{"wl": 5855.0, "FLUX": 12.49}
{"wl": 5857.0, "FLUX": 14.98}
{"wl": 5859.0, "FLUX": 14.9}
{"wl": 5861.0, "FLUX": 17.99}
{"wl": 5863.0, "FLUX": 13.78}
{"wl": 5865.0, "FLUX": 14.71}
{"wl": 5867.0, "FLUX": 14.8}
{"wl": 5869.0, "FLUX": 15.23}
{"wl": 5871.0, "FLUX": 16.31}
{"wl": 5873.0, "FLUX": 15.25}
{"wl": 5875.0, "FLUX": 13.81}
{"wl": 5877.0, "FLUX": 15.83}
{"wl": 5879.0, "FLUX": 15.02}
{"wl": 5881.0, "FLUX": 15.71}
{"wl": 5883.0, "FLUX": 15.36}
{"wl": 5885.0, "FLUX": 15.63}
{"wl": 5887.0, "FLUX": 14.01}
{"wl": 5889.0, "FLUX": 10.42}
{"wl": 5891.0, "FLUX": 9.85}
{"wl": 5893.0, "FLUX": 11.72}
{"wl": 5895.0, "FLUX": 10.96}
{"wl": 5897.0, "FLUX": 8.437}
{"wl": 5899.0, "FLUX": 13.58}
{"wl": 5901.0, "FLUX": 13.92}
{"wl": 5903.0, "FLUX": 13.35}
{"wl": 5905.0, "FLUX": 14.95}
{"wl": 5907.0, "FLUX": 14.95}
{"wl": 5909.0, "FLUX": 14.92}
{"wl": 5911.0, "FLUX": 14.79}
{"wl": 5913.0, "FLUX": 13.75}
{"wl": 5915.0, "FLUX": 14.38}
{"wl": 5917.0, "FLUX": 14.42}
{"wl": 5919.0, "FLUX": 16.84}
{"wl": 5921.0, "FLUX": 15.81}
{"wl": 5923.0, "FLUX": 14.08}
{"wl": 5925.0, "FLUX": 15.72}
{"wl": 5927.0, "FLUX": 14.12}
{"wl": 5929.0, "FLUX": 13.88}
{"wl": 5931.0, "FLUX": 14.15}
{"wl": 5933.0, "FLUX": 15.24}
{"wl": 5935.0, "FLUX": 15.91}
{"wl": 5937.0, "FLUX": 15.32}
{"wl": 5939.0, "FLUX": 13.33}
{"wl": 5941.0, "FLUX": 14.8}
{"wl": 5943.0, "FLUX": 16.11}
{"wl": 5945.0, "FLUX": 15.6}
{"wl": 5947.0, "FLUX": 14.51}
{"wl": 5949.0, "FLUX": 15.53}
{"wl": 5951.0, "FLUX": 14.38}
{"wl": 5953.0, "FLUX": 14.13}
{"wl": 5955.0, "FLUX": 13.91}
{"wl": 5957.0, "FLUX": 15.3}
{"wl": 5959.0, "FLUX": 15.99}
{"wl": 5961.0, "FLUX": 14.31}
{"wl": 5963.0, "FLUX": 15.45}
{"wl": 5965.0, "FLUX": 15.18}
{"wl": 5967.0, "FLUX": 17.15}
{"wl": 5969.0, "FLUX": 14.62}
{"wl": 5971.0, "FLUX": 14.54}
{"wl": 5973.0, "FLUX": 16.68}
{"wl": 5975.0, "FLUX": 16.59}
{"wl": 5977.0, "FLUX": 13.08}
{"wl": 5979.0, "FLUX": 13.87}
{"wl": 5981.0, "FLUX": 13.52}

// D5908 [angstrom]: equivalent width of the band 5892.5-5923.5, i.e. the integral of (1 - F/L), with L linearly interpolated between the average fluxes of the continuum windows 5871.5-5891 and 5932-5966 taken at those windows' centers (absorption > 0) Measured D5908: 1.67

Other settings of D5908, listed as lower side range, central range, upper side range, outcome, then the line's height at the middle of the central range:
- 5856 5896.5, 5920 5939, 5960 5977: 0.11 angstrom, 14.9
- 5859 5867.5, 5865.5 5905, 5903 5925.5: 3.75 angstrom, 15.1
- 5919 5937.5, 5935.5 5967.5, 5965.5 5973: 0.61 angstrom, 15.3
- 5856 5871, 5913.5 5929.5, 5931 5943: 0.13 angstrom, 15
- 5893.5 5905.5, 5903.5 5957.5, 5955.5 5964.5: -4.07 angstrom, 13.8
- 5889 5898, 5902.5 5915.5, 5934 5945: -2.84 angstrom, 11.9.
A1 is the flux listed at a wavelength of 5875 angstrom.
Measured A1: 13.81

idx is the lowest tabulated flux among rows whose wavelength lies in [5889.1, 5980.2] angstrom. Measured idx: 8.437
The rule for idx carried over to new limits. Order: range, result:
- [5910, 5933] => 13.75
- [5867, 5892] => 9.85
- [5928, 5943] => 13.33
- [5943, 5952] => 14.38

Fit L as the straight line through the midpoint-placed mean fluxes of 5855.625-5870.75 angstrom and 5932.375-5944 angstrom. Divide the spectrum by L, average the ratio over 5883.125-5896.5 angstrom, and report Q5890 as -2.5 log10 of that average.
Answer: 0.24 mag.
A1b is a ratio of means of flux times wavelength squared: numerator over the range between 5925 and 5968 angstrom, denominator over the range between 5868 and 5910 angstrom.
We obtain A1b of 1.1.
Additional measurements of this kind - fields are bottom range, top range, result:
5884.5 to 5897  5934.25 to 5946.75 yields 1.32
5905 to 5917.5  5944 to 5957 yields 1.02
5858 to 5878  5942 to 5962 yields 1.01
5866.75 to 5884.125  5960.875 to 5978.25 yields 1.03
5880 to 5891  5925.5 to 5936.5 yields 1.08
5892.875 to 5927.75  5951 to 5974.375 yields 1.11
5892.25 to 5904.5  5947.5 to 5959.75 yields 1.25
